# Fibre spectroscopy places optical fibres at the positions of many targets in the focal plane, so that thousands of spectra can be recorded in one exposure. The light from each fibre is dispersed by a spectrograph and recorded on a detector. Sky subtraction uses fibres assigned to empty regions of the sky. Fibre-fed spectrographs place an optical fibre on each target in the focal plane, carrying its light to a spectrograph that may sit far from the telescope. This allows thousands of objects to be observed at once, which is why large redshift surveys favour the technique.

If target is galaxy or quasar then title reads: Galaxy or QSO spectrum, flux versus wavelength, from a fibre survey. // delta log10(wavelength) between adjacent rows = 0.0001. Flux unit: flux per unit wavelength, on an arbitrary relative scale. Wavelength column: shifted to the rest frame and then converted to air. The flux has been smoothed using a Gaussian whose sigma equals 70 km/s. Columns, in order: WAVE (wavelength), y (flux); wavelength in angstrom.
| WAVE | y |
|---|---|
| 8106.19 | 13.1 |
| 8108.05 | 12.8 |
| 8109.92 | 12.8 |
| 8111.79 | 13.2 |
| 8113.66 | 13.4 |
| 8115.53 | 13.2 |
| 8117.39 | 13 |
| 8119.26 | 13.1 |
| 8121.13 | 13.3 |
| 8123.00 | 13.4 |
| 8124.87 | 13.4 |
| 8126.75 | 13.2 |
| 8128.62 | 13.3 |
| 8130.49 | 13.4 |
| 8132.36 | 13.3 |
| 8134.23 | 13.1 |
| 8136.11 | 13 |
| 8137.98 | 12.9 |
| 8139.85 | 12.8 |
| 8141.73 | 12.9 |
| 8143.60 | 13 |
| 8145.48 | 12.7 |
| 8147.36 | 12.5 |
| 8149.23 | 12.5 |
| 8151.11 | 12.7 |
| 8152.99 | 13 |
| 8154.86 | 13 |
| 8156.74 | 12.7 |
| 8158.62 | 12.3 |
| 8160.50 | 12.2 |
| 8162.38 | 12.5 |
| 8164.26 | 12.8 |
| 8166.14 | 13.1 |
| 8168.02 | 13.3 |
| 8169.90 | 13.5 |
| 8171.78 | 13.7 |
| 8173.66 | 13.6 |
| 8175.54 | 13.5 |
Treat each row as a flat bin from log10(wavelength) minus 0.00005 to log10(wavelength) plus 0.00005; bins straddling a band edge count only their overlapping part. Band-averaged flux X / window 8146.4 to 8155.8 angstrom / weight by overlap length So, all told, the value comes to 12.7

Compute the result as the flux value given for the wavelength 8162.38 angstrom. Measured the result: 12.5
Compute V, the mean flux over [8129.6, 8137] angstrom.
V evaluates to 13.2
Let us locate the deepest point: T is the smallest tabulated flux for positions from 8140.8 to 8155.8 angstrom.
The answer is 12.5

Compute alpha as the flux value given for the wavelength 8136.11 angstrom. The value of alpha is 13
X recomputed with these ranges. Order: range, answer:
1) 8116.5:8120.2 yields 13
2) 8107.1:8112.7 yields 12.9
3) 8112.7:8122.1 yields 13.2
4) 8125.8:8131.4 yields 13.3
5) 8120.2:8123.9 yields 13.4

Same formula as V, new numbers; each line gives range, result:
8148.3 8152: 12.6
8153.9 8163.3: 12.5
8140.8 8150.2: 12.7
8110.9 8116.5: 13.3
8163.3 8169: 13.1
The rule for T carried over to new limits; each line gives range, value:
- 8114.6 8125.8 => 13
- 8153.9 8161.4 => 12.2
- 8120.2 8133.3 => 13.2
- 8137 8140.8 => 12.8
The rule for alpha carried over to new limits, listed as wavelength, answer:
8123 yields 13.4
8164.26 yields 12.8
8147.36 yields 12.5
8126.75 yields 13.2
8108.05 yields 12.8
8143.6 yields 13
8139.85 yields 12.8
